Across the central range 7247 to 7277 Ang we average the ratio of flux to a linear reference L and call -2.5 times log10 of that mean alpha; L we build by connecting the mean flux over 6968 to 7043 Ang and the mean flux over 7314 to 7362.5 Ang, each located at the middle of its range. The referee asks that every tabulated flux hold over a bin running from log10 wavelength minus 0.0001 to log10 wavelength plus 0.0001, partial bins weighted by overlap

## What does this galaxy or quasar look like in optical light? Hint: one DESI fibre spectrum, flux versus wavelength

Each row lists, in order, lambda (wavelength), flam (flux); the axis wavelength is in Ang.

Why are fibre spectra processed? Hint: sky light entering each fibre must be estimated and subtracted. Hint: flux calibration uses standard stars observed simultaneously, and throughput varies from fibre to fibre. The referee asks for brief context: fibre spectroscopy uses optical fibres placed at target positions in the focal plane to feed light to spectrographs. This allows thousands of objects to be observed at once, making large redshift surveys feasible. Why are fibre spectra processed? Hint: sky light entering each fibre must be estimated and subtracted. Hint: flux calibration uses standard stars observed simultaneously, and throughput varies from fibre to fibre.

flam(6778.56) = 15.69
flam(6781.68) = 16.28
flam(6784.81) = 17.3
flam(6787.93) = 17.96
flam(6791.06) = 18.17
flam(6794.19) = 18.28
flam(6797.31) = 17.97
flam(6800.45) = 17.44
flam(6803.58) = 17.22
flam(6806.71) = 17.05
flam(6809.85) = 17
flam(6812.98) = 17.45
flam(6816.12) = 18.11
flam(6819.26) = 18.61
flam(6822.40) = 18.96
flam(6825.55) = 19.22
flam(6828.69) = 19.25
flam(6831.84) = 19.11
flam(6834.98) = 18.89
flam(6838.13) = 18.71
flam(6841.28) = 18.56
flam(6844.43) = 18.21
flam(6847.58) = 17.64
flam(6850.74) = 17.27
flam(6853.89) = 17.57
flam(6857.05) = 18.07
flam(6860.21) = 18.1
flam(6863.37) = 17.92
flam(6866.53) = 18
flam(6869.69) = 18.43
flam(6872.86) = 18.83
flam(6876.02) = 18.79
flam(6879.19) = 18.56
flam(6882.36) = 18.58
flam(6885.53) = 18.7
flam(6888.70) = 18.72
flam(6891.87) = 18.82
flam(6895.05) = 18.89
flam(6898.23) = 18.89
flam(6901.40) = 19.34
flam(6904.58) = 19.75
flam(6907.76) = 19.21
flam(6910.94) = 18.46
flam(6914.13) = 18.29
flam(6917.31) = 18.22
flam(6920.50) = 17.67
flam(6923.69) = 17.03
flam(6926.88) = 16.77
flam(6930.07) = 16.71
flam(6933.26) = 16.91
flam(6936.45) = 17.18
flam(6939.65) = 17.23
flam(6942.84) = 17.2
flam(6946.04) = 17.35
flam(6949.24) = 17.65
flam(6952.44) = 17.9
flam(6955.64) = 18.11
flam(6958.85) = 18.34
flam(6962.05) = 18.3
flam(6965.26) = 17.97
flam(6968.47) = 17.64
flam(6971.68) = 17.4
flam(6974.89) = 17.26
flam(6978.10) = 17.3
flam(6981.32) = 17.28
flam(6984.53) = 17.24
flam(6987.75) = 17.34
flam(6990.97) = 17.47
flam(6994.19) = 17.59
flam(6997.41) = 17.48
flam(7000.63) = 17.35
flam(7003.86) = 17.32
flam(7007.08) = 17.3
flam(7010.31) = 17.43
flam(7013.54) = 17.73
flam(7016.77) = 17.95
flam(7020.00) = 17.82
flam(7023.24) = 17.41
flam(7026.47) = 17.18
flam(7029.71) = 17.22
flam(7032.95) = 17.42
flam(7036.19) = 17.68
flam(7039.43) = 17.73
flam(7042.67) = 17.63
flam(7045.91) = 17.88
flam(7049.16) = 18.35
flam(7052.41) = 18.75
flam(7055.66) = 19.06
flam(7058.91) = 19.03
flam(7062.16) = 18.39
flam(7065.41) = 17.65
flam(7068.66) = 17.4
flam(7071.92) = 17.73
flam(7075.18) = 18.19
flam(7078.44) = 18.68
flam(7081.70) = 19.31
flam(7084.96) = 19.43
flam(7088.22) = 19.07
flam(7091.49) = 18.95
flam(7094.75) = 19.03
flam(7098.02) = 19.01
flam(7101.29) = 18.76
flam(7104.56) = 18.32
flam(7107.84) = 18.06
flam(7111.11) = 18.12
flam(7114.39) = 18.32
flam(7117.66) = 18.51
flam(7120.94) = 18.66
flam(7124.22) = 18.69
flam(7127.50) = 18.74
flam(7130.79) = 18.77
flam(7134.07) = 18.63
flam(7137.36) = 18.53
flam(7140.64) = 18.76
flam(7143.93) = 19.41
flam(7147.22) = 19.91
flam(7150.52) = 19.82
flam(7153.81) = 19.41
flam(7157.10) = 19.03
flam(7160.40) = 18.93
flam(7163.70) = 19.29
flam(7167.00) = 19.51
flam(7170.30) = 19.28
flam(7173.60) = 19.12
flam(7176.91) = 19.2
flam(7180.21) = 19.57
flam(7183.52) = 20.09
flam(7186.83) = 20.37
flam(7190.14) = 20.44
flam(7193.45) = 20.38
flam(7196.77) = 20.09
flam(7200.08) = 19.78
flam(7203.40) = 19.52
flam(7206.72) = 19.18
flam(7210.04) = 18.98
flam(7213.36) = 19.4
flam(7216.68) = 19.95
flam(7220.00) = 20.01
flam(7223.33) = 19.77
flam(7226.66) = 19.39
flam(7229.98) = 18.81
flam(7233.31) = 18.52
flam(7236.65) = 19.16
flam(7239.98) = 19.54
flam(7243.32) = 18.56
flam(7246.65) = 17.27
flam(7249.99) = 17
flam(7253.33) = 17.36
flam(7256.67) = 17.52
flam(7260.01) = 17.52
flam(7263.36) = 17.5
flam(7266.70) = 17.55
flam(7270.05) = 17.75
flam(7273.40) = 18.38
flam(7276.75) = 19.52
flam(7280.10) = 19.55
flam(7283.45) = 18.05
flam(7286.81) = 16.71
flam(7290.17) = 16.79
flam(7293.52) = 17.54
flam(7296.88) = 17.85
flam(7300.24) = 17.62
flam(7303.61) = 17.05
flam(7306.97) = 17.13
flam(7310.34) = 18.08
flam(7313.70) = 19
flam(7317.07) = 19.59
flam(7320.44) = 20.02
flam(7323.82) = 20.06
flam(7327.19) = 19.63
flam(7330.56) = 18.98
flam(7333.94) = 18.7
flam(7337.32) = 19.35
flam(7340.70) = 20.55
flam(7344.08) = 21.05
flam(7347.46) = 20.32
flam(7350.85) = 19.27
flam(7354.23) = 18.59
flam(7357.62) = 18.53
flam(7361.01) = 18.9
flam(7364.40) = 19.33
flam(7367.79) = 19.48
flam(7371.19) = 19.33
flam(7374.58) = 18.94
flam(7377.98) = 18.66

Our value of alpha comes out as 0.08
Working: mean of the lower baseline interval 17.5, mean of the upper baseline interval 19.5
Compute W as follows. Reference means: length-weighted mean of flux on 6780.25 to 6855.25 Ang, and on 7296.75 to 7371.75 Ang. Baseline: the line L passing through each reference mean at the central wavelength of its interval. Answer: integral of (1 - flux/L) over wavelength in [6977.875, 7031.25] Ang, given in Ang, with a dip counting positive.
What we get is 2.8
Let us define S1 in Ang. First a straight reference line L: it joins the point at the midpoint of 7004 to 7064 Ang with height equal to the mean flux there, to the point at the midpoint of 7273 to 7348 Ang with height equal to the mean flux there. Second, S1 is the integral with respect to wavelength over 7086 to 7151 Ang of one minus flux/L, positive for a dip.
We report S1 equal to -2.33 Ang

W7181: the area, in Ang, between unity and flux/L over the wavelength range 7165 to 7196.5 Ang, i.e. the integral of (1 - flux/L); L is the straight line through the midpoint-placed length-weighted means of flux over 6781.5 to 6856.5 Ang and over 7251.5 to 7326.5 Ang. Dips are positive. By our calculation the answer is -2.93 Ang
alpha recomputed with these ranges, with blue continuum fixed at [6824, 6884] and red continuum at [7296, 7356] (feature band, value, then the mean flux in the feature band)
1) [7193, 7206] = -0.05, 19.8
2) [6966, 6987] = 0.07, 17.4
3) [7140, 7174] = -0.03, 19.3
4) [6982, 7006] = 0.07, 17.4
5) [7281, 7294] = 0.10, 17.4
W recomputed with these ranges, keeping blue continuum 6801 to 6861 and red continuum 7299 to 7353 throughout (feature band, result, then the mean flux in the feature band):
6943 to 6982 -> 1.5 Ang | 17.7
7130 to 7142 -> 0.1 Ang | 18.7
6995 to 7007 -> 0.7 Ang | 17.4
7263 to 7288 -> 1.1 Ang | 18.2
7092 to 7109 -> 0.0 Ang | 18.7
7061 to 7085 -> 0.5 Ang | 18.3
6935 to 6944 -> 0.6 Ang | 17.2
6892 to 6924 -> -0.6 Ang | 18.6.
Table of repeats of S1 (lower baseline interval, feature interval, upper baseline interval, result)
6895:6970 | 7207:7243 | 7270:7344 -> -1.66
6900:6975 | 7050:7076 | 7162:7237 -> 0.53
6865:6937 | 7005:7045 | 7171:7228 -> 2.85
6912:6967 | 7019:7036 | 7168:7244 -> 0.76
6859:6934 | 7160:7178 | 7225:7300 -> -1.09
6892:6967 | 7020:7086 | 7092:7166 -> 1.57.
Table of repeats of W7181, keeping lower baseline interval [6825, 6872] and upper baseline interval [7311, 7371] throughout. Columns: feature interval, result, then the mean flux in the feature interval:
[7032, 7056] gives 1.0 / 18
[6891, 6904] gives -0.4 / 19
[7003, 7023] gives 1.2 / 17.6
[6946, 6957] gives 0.4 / 17.8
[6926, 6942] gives 1.3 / 17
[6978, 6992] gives 1.0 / 17.3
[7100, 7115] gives 0.5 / 18.3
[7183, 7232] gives -1.5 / 19.7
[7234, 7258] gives 1.4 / 18.1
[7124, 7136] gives 0.2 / 18.7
